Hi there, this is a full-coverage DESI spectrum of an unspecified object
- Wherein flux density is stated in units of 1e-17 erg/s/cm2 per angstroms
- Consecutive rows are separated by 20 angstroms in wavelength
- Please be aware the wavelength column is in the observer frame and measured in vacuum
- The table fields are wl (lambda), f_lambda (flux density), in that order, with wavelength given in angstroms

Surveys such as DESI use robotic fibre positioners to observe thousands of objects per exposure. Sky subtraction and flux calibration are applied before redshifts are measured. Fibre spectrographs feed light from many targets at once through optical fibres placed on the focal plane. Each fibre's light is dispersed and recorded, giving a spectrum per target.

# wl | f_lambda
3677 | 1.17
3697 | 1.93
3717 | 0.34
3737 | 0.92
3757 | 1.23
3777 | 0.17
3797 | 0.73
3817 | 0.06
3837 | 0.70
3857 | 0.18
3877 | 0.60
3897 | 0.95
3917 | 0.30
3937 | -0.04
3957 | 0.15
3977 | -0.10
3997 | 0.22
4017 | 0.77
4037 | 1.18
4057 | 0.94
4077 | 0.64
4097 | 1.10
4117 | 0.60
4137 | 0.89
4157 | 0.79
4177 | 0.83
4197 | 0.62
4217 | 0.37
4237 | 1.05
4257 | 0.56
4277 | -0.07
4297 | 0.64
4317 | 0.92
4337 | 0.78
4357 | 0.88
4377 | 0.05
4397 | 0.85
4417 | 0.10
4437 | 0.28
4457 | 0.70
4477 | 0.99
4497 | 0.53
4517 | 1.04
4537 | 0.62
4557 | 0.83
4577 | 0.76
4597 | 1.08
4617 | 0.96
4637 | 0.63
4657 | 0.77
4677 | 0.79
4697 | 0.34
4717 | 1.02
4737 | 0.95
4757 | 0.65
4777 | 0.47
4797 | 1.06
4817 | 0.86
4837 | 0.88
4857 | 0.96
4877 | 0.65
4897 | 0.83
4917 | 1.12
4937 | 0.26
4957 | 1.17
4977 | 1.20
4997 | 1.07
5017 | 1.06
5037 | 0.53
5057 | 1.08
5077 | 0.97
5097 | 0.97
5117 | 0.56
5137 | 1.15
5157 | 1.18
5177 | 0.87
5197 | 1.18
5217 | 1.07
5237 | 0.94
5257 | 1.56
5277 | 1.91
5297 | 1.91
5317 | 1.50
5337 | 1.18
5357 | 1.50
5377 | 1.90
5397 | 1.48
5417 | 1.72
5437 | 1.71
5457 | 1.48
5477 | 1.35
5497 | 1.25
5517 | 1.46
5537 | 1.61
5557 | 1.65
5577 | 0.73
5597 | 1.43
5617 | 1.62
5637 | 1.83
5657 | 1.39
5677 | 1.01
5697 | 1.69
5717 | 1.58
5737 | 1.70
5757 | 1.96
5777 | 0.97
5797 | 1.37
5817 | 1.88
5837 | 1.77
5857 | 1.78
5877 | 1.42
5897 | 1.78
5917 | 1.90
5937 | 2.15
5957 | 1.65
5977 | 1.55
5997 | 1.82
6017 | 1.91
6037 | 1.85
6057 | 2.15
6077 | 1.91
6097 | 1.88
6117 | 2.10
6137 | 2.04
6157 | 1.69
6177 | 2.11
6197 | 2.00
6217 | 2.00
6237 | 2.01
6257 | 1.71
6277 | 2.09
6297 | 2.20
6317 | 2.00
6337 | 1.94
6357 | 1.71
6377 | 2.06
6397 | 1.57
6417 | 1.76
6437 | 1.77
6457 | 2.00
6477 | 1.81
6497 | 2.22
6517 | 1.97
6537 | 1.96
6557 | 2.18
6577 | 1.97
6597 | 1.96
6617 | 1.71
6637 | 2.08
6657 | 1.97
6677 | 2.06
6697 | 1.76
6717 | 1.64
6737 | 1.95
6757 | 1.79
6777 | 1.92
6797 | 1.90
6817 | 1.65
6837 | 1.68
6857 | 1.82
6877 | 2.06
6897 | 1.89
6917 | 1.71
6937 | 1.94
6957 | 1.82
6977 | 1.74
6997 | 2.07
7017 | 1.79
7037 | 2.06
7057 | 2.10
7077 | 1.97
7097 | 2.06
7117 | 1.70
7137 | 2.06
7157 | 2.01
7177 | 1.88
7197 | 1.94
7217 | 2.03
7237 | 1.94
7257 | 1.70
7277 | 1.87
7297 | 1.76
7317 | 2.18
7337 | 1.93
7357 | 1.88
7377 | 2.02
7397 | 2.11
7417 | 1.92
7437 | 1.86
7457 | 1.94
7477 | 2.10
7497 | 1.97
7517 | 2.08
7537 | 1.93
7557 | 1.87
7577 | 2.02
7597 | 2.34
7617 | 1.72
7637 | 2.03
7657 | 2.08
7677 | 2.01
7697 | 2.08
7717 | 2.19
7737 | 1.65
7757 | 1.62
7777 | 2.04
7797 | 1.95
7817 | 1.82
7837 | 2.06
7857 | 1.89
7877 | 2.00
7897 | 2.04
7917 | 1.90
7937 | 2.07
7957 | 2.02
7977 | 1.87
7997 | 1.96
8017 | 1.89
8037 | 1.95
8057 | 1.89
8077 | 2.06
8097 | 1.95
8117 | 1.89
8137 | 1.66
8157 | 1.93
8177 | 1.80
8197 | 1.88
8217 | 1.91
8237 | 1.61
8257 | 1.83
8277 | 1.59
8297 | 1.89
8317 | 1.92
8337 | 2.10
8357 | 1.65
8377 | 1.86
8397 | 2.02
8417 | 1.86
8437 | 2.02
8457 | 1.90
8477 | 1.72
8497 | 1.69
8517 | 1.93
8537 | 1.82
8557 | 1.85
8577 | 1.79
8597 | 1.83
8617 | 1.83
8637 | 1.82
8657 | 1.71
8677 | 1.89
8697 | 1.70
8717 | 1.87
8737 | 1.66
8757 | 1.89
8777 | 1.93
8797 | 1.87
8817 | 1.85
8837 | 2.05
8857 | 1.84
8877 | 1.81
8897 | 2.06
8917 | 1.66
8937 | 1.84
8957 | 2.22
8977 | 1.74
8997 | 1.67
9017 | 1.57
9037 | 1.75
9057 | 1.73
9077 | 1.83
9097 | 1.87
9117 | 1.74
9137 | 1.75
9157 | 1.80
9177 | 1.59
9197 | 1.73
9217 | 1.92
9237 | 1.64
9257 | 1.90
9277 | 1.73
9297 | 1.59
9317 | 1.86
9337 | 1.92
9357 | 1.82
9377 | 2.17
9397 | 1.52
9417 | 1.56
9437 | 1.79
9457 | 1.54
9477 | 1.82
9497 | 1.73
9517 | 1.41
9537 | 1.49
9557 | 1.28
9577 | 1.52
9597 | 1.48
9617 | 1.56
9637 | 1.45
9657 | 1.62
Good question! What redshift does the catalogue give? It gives 0.317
